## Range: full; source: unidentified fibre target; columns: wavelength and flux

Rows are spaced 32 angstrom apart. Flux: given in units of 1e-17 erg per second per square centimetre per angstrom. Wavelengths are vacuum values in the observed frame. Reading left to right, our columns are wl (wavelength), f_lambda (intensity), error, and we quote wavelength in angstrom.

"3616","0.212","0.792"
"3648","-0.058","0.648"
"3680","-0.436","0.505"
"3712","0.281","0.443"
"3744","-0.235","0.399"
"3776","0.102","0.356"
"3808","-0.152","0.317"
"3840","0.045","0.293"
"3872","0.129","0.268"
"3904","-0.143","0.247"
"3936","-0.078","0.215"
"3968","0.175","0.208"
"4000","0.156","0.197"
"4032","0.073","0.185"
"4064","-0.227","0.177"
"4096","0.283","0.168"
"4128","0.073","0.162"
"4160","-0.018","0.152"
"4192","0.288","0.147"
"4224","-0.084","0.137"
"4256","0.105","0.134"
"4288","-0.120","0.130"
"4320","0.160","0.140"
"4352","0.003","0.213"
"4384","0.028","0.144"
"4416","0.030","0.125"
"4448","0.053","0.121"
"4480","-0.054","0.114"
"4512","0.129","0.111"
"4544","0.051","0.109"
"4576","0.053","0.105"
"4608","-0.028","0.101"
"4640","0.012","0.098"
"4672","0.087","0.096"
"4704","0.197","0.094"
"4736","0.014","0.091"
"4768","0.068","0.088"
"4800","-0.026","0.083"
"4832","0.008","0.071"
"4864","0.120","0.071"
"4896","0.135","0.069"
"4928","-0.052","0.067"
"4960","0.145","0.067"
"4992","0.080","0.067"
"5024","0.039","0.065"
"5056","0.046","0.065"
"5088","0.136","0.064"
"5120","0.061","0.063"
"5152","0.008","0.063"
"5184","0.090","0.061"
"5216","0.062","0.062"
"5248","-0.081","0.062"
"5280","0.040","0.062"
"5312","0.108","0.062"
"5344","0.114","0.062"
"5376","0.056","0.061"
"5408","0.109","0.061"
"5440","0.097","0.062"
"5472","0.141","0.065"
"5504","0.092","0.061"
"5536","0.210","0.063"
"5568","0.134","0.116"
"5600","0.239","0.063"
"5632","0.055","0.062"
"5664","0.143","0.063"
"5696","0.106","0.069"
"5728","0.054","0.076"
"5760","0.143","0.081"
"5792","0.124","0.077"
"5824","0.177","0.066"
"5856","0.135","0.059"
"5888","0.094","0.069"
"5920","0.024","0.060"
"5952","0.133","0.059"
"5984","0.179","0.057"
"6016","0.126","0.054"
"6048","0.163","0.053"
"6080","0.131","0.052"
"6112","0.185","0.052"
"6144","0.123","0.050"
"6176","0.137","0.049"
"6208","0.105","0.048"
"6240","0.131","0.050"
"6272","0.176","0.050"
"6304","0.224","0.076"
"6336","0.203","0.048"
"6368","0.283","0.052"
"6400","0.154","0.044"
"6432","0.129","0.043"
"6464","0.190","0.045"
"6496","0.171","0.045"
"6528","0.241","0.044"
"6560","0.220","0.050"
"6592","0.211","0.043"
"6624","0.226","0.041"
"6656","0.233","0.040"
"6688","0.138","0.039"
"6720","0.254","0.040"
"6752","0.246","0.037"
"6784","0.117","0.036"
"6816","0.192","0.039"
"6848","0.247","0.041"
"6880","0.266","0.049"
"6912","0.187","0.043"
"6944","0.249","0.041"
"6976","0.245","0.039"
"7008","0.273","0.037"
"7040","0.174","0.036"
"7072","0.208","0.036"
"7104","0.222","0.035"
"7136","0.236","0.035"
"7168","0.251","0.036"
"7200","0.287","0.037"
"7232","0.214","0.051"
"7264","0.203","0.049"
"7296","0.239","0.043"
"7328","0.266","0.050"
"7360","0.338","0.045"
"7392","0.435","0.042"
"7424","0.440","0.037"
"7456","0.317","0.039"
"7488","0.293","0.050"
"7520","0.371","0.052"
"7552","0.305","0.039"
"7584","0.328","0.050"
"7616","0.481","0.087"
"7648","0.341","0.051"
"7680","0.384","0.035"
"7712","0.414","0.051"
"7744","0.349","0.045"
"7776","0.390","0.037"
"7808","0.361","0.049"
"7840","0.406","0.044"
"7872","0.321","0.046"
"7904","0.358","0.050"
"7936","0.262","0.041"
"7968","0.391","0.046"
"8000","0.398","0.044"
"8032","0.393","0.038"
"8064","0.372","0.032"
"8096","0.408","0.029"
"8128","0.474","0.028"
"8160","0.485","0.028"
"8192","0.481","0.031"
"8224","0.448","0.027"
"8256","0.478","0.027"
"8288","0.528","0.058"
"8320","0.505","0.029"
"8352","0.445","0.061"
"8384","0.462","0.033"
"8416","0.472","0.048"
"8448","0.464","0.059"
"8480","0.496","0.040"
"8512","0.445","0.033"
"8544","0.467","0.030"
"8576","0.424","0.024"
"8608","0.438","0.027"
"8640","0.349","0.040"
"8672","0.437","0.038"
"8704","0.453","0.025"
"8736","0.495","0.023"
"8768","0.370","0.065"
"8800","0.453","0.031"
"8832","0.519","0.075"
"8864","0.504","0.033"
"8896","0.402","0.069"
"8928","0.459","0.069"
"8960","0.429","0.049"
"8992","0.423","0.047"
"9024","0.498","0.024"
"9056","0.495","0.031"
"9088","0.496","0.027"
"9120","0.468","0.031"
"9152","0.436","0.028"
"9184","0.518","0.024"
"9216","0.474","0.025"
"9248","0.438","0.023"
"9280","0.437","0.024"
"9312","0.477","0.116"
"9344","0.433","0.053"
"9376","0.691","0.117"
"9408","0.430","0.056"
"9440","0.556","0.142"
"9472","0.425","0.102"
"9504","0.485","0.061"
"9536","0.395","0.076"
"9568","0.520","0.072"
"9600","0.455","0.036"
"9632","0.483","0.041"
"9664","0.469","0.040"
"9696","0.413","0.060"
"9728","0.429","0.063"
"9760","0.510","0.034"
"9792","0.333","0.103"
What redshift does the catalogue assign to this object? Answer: 0.84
